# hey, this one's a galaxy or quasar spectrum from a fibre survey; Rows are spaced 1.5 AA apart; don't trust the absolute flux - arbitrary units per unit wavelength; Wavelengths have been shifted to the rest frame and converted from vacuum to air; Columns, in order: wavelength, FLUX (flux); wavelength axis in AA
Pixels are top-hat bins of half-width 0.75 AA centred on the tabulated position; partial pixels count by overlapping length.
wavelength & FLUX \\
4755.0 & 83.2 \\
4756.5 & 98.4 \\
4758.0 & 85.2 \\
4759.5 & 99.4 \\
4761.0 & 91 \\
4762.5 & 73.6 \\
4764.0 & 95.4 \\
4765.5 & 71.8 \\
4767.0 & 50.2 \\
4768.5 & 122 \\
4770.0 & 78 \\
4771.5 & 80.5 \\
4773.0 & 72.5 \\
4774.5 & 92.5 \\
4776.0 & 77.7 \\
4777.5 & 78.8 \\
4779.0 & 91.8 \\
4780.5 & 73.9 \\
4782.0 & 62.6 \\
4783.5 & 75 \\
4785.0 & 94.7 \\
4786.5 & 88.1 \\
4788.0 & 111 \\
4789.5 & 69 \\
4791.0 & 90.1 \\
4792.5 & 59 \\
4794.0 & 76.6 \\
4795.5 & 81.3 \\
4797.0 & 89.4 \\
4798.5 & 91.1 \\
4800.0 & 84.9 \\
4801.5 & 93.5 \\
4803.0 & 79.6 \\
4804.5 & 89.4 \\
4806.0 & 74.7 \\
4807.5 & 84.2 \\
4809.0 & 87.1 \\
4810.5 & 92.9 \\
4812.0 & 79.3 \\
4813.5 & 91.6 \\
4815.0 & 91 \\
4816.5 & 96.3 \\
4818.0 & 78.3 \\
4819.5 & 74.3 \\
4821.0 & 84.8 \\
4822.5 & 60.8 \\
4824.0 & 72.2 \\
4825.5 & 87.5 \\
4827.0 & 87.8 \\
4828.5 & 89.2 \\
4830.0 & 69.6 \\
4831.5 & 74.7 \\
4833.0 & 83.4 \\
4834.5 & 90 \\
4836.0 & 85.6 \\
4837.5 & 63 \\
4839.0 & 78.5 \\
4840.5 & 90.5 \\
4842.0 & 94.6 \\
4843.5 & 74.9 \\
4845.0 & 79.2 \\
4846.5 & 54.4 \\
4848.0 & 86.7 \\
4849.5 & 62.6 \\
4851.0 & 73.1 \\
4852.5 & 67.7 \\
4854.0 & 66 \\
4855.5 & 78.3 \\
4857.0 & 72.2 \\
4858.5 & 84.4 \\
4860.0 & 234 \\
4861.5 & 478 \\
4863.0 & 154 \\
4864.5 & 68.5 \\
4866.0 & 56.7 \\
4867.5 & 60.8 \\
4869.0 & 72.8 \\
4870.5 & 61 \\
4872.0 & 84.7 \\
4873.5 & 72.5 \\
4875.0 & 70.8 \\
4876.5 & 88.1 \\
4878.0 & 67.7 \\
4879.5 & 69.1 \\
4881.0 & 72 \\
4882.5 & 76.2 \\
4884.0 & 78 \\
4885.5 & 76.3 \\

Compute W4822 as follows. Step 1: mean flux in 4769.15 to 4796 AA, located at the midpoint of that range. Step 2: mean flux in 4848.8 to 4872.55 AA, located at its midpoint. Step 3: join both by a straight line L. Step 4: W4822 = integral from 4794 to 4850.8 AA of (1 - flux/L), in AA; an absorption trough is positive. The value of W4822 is 8.3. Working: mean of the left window 80.9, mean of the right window 111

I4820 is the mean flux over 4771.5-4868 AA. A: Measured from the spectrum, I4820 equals 89.6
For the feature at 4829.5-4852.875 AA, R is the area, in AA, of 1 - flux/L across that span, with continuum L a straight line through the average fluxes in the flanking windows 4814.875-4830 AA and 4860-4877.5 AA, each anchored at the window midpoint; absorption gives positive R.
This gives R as 4.7 AA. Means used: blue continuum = 81.2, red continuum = 120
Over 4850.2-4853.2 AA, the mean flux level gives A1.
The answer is 70.3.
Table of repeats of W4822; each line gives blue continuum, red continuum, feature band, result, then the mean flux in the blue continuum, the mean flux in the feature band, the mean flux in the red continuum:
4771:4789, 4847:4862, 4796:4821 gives 3.1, 83.1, 86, 123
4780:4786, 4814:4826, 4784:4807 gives -1.9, 77.1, 84.7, 80.7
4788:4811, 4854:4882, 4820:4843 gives 3.4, 83.7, 80.7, 107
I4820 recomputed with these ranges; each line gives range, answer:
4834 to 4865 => 107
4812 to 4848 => 80.6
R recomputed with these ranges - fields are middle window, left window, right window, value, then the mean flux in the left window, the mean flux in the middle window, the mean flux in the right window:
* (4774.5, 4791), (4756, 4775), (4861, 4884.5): 0.8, 85.2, 83.1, 98.2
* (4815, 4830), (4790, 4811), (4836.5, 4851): -0.3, 83.6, 81.2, 76.1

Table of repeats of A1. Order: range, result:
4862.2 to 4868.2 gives 88.5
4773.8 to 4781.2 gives 82.9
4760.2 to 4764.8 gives 86.6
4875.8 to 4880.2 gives 74.9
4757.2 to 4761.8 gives 91.7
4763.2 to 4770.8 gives 83.4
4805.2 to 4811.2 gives 84.7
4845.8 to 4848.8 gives 70.7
